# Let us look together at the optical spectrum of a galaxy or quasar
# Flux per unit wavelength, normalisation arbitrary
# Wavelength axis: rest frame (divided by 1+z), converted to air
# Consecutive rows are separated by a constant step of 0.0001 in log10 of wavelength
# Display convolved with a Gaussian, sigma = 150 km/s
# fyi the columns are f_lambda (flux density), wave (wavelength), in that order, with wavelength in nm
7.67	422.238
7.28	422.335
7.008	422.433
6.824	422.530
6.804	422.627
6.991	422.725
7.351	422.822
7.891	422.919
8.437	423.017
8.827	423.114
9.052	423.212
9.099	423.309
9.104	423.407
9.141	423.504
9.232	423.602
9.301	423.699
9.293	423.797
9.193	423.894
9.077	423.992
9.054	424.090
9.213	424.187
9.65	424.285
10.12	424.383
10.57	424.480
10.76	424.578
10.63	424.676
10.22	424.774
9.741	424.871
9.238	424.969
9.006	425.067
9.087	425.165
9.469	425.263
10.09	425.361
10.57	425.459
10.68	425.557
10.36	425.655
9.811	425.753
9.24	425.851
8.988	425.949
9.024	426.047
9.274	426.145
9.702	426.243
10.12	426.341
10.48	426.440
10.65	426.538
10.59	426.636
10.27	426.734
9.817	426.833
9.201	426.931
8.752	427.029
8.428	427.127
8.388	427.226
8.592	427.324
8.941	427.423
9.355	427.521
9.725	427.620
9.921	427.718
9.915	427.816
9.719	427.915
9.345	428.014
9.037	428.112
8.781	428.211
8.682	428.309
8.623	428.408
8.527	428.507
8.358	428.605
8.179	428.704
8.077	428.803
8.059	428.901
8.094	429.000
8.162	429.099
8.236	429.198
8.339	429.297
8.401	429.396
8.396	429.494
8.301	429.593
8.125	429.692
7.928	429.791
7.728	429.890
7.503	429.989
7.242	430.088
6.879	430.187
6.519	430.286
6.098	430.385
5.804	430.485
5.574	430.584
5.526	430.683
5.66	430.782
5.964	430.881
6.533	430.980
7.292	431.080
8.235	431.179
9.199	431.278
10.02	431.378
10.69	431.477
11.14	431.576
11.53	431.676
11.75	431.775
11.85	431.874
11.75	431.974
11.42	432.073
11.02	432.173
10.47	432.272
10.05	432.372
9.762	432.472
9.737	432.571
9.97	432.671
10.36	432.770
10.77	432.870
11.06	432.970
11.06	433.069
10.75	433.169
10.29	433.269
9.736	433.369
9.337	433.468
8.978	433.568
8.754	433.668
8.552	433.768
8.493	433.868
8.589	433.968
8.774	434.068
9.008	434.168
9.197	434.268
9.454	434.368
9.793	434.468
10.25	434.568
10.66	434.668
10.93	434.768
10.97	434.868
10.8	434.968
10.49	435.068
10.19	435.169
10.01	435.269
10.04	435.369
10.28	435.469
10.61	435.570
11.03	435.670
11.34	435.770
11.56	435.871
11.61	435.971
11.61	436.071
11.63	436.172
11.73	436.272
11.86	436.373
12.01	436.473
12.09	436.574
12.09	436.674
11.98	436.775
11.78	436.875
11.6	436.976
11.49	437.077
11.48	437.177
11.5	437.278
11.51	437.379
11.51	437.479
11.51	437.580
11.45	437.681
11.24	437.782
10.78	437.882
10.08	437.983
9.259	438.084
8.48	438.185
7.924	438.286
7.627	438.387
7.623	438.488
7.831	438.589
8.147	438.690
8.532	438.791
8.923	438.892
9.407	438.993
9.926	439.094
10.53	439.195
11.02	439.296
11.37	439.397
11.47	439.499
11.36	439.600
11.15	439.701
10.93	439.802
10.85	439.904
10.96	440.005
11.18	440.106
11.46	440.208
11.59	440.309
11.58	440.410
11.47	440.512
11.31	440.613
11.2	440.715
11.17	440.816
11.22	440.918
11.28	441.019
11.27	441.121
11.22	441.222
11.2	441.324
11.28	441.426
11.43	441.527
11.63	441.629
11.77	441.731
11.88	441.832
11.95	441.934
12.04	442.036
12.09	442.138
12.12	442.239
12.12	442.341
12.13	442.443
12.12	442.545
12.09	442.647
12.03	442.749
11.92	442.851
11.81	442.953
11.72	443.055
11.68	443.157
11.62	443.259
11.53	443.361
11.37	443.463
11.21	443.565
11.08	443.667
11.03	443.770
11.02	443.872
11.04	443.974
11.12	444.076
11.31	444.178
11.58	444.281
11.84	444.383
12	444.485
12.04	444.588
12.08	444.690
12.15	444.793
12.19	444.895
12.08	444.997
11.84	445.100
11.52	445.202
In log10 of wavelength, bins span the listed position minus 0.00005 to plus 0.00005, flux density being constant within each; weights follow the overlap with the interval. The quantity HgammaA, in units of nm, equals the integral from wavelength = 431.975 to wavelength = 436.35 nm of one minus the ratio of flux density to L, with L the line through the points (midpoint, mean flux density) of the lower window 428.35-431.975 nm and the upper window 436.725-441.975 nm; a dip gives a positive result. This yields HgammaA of -0.47 nm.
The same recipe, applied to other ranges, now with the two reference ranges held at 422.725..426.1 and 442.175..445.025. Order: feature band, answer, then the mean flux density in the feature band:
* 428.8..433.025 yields 0.605 nm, 8.74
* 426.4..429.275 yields 0.219 nm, 9.05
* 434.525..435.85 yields 0.011 nm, 10.6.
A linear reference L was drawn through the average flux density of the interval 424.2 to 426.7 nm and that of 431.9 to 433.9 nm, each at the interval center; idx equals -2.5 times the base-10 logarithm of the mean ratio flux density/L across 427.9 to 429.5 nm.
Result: 0.18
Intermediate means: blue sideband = 9.92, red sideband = 10.1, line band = 8.51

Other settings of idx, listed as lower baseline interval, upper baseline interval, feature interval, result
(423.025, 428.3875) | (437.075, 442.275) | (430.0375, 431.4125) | 0.41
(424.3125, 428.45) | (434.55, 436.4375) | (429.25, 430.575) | 0.34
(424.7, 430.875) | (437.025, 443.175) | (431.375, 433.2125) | -0.14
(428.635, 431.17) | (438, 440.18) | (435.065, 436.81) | -0.25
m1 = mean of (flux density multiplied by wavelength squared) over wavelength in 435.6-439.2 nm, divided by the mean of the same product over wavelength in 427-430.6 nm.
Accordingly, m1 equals 1.3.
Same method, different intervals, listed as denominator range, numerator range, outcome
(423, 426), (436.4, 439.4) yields 1.15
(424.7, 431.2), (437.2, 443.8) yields 1.35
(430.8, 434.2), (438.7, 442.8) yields 1.20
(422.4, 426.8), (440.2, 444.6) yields 1.35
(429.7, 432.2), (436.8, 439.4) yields 1.24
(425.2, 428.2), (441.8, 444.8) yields 1.32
